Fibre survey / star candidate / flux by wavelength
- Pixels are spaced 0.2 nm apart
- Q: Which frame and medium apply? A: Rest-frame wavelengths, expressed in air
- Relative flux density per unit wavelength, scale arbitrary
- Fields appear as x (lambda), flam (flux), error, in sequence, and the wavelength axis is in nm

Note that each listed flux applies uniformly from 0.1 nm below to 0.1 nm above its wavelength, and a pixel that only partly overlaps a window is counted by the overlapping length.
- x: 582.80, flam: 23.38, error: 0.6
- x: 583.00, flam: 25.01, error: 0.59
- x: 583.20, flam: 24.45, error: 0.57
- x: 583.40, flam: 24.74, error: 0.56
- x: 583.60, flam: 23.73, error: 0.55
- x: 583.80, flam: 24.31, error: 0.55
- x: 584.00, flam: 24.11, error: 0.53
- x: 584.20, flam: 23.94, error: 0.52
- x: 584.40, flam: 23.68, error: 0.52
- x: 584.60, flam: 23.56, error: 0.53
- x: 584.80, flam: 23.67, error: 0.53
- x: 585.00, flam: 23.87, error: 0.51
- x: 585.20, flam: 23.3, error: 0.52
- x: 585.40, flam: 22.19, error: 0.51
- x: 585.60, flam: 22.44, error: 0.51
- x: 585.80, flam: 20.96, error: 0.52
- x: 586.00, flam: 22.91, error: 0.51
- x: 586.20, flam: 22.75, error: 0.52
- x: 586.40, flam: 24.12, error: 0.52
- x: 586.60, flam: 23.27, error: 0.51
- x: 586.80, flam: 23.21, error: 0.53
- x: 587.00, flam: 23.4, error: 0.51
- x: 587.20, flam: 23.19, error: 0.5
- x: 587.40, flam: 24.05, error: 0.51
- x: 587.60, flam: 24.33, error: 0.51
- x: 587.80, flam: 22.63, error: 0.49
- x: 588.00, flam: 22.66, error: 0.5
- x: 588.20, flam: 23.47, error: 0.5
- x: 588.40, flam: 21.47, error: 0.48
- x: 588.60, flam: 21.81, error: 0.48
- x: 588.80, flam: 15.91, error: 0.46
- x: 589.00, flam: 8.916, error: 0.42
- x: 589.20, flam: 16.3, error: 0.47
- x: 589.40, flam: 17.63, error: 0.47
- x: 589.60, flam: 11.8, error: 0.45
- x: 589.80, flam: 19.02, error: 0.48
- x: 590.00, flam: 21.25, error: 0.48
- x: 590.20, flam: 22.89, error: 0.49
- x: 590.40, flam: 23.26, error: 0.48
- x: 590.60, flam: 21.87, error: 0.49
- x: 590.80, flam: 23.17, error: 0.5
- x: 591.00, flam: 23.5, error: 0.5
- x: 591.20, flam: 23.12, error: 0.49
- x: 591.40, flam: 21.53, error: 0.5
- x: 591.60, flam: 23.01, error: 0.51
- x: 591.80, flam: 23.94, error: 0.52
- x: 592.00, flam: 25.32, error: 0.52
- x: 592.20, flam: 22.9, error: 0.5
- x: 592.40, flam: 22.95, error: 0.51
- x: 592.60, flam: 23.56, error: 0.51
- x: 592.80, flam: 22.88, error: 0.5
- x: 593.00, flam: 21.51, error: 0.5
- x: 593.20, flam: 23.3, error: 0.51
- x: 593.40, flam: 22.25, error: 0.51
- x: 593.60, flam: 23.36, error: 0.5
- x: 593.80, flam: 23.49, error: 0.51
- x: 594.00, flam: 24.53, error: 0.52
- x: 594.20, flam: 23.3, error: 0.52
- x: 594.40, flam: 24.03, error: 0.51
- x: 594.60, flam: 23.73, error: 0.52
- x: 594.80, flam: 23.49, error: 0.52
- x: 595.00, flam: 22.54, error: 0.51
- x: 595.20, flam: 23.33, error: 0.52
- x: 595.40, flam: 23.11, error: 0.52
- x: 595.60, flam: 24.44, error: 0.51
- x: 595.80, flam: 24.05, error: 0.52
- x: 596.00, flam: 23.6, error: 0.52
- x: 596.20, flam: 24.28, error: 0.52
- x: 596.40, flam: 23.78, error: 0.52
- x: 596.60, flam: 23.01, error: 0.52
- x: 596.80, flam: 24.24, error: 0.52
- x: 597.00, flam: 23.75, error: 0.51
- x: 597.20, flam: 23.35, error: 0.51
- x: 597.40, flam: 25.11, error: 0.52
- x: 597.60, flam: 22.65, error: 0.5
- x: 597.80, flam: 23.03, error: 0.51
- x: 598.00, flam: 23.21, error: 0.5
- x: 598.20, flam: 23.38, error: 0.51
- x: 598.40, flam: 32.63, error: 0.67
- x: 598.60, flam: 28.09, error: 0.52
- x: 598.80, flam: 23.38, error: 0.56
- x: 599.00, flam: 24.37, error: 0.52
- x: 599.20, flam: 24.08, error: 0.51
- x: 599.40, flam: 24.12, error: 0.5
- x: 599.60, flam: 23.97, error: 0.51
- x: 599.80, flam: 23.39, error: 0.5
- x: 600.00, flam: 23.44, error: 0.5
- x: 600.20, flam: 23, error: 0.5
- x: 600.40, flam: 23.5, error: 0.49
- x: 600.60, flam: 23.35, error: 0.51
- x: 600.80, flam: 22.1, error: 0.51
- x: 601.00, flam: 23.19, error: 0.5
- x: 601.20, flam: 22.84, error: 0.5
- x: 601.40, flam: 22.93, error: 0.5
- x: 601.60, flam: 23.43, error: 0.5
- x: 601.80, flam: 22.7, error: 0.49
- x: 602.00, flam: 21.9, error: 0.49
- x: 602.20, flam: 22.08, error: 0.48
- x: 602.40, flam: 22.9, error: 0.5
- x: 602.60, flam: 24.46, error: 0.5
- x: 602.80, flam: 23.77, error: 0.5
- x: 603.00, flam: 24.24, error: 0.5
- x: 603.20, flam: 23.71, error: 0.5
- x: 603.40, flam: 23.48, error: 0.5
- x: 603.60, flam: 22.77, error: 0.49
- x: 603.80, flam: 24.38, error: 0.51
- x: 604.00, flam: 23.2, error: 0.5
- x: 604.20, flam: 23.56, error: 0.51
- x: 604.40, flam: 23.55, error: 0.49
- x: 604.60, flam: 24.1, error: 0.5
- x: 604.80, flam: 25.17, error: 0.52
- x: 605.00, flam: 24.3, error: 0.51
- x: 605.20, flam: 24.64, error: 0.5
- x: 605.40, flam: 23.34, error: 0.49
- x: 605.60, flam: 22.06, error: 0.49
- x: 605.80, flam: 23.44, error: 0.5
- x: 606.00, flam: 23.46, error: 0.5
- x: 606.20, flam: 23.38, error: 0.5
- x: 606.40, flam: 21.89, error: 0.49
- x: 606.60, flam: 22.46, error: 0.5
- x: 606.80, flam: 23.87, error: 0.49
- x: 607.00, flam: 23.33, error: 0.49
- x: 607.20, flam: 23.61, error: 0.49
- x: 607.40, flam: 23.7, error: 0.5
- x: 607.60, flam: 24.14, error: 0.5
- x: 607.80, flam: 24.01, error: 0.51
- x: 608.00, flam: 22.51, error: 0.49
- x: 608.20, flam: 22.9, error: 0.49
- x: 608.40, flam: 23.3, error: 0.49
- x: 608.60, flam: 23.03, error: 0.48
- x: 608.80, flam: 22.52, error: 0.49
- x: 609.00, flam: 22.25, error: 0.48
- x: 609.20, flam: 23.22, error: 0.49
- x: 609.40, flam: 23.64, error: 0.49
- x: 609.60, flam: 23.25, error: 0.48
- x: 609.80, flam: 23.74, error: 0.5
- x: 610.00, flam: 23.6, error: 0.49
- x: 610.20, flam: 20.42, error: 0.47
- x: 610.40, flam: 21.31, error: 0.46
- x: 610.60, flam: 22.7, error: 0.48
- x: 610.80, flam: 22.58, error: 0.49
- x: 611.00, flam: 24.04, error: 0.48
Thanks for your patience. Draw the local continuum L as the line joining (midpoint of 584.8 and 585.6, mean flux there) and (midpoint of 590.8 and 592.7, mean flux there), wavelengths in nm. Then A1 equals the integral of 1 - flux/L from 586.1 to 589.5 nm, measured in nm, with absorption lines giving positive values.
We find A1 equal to 0.302 nm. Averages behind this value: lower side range 23.1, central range 21.1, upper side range 23.3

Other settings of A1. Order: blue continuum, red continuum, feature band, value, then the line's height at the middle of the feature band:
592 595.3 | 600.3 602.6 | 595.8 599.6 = -0.224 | 23.1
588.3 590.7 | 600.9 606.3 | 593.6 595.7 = -0.339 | 20.3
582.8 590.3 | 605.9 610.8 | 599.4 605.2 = -0.188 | 22.7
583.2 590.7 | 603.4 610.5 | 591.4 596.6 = -0.252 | 22.3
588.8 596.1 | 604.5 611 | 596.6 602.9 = -0.355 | 22.5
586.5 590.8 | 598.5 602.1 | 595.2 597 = -0.103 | 22.5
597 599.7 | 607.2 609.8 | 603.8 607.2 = 0.022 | 23.7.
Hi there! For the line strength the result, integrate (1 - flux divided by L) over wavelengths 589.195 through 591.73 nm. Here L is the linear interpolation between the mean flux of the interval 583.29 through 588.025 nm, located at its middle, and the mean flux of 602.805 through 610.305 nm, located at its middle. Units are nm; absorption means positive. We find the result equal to 0.275 nm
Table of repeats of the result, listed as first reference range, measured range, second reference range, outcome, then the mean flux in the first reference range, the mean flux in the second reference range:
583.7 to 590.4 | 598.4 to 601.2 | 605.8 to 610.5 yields -0.21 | 21.6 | 23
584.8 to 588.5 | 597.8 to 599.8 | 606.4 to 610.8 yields -0.18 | 23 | 23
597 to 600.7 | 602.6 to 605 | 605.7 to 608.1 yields -0.02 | 24.3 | 23.3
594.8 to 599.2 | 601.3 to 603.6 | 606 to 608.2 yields 0.05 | 24.2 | 23.3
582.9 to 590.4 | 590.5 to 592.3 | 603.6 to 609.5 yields -0.07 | 21.9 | 23.4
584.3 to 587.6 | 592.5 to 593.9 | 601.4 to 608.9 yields 0.02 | 23.2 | 23.4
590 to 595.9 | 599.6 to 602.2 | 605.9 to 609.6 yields 0.02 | 23.2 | 23.2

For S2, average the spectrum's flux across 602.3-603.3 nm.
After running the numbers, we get 23.8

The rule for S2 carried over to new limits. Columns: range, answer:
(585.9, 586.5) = 23.3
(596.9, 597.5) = 24.1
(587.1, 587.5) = 23.6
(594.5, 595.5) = 23.2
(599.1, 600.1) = 23.8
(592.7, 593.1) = 22.2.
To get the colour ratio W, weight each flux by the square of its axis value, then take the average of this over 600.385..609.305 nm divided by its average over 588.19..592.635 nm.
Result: 1.2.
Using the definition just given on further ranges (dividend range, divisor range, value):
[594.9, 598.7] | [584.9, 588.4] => 1.09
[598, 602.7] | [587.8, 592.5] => 1.19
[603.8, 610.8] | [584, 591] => 1.15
